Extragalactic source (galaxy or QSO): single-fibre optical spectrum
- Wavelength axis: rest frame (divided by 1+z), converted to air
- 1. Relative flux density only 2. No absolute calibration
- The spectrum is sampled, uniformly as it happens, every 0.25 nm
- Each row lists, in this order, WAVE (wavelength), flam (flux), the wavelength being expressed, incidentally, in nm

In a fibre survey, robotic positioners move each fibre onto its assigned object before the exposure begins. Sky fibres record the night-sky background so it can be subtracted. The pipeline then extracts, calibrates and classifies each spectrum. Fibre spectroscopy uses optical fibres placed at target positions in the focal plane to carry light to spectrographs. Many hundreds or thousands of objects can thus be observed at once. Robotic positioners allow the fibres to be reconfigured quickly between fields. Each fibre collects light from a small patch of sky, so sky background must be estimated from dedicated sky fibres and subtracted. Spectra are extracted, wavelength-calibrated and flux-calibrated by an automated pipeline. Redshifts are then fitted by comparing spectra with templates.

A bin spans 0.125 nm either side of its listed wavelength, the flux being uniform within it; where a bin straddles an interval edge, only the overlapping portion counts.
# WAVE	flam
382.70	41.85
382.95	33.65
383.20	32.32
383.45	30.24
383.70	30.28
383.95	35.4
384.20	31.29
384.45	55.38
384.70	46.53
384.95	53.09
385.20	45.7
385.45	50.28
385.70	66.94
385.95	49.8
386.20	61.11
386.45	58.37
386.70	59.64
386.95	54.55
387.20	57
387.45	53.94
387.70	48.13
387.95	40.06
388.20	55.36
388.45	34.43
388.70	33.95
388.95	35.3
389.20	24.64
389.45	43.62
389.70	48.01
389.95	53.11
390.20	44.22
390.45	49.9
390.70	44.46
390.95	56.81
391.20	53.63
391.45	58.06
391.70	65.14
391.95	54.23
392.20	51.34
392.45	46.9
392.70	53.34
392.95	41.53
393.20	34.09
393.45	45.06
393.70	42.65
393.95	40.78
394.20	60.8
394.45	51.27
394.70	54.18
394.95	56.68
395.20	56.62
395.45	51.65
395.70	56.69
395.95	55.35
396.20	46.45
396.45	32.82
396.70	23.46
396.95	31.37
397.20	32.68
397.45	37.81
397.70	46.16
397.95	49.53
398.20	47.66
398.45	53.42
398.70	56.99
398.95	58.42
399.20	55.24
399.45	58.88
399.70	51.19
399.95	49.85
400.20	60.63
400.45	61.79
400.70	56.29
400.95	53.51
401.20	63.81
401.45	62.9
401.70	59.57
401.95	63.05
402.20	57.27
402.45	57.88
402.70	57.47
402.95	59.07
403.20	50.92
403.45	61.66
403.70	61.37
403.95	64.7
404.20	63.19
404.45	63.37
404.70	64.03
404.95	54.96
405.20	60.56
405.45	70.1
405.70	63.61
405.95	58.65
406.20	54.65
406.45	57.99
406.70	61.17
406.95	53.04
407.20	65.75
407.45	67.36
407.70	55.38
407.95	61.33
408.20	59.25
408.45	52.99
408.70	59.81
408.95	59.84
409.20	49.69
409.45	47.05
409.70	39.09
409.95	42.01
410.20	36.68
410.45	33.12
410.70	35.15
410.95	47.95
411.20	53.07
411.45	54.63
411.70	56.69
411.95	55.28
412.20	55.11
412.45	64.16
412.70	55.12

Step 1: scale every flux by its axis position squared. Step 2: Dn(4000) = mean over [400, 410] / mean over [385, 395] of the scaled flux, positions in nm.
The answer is 1.28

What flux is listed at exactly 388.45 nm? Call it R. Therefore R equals 34.43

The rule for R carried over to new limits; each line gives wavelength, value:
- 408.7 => 59.81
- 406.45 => 57.99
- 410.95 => 47.95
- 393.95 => 40.78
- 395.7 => 56.69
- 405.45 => 70.1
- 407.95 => 61.33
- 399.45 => 58.88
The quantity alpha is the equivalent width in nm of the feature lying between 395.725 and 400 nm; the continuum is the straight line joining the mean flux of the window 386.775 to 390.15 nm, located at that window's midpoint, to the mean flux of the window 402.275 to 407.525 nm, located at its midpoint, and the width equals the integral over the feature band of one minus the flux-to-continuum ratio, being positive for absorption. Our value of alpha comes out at 0.59 nm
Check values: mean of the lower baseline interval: 45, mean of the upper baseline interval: 60.5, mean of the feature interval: 46.5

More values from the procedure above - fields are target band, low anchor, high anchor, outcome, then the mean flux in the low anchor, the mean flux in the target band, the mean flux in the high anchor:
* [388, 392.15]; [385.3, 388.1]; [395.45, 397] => 0.230 nm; 54.5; 47.1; 42.3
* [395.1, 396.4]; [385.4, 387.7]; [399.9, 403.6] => 0.128 nm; 56.6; 52.1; 58.6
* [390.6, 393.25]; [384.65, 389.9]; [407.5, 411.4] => -0.141 nm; 48.7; 51.4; 49.3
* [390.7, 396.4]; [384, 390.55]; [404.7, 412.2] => -0.139 nm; 48.1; 51.1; 54.2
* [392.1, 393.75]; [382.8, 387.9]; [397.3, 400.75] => 0.180 nm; 47.5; 45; 52.9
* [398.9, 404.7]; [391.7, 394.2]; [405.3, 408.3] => -0.315 nm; 47.3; 58.9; 60.7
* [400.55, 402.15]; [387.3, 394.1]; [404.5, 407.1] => -0.106 nm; 46.5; 59.8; 60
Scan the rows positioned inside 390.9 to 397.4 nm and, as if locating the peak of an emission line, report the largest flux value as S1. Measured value 65.14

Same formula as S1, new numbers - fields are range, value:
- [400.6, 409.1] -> 70.1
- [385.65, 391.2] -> 66.94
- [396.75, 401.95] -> 63.81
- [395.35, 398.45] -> 56.69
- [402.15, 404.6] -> 64.7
